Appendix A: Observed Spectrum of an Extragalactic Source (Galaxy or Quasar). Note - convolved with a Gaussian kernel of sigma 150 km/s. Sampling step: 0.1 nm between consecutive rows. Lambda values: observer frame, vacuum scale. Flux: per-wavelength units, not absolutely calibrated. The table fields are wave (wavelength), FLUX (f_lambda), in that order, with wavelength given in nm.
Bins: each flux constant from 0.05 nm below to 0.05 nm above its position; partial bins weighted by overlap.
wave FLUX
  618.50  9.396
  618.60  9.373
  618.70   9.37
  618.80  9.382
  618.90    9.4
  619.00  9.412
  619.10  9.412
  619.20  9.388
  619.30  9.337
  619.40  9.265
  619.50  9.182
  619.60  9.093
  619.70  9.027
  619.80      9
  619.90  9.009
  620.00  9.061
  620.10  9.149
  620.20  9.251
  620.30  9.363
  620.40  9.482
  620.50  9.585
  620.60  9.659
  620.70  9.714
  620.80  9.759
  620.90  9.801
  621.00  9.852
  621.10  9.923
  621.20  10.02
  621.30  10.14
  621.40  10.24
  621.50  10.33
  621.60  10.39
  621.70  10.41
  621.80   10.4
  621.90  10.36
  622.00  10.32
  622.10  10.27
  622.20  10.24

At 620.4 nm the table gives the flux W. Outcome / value 9.482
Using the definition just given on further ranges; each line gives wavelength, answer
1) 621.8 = 10.4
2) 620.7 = 9.714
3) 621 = 9.852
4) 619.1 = 9.412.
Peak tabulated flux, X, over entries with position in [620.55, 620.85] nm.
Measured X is 9.759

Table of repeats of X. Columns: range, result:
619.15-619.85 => 9.388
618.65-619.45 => 9.412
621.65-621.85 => 10.41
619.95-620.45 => 9.482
